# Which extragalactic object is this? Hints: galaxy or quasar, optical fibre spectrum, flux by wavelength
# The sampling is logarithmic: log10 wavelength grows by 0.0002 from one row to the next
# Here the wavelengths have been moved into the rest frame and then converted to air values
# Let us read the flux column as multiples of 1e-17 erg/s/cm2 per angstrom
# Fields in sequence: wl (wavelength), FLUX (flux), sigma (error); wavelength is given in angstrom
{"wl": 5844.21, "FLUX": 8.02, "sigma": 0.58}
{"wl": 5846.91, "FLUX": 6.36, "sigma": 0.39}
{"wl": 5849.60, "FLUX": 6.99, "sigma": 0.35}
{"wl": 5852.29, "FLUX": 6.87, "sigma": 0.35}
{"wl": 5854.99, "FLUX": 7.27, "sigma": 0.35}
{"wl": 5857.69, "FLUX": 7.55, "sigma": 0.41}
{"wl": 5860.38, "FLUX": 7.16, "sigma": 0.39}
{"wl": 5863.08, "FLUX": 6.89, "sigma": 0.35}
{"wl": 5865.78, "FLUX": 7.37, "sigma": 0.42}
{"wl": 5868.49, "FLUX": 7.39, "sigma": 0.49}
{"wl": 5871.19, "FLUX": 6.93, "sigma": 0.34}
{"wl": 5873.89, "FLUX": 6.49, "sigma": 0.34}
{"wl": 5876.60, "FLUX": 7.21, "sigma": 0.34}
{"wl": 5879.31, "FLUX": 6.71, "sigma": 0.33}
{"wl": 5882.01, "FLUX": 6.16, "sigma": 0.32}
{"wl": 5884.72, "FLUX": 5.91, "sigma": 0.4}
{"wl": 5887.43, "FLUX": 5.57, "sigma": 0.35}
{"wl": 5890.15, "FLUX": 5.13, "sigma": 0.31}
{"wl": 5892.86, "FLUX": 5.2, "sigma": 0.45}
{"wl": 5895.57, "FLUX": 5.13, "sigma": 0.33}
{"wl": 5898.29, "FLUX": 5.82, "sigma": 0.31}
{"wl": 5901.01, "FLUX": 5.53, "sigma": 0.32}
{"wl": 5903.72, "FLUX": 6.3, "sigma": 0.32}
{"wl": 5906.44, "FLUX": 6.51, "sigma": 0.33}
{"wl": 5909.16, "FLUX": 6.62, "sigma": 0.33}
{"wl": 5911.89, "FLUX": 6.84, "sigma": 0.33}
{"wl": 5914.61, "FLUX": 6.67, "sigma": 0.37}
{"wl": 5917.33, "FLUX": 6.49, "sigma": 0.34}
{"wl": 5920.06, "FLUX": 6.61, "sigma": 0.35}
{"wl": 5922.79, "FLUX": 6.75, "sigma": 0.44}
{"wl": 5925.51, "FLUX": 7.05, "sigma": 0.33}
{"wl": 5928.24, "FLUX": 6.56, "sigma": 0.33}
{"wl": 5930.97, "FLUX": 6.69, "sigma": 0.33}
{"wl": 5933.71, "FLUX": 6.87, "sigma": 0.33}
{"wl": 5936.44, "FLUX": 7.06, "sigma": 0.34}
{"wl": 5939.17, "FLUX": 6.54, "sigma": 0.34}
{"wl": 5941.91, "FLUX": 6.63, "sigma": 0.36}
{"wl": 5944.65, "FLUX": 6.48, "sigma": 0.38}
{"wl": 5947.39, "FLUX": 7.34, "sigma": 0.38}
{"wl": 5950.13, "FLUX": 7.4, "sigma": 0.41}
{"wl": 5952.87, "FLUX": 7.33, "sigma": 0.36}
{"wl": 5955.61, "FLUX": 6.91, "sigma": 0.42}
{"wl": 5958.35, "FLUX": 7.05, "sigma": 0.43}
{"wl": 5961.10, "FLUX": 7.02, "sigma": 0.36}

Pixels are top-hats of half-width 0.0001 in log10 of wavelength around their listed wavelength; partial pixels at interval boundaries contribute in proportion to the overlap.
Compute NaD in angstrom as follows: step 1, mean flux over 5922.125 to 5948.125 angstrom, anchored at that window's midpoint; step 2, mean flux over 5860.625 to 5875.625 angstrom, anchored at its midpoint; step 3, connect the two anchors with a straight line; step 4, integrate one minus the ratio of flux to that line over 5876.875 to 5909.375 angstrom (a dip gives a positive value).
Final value 4.9 angstrom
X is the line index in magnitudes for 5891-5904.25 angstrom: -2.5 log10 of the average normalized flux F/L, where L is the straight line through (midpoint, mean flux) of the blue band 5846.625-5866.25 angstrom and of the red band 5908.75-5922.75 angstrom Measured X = 0.22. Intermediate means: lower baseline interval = 7.08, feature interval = 5.54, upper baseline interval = 6.65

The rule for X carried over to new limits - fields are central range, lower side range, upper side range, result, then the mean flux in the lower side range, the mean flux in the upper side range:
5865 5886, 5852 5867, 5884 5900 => -0.07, 7.21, 5.44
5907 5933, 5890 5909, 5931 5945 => -0.07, 5.76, 6.73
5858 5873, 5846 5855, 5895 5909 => -0.09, 6.84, 5.96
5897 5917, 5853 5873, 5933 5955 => 0.12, 7.19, 6.96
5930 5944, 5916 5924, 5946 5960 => 0.03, 6.61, 7.2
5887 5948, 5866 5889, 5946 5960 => 0.09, 6.57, 7.2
